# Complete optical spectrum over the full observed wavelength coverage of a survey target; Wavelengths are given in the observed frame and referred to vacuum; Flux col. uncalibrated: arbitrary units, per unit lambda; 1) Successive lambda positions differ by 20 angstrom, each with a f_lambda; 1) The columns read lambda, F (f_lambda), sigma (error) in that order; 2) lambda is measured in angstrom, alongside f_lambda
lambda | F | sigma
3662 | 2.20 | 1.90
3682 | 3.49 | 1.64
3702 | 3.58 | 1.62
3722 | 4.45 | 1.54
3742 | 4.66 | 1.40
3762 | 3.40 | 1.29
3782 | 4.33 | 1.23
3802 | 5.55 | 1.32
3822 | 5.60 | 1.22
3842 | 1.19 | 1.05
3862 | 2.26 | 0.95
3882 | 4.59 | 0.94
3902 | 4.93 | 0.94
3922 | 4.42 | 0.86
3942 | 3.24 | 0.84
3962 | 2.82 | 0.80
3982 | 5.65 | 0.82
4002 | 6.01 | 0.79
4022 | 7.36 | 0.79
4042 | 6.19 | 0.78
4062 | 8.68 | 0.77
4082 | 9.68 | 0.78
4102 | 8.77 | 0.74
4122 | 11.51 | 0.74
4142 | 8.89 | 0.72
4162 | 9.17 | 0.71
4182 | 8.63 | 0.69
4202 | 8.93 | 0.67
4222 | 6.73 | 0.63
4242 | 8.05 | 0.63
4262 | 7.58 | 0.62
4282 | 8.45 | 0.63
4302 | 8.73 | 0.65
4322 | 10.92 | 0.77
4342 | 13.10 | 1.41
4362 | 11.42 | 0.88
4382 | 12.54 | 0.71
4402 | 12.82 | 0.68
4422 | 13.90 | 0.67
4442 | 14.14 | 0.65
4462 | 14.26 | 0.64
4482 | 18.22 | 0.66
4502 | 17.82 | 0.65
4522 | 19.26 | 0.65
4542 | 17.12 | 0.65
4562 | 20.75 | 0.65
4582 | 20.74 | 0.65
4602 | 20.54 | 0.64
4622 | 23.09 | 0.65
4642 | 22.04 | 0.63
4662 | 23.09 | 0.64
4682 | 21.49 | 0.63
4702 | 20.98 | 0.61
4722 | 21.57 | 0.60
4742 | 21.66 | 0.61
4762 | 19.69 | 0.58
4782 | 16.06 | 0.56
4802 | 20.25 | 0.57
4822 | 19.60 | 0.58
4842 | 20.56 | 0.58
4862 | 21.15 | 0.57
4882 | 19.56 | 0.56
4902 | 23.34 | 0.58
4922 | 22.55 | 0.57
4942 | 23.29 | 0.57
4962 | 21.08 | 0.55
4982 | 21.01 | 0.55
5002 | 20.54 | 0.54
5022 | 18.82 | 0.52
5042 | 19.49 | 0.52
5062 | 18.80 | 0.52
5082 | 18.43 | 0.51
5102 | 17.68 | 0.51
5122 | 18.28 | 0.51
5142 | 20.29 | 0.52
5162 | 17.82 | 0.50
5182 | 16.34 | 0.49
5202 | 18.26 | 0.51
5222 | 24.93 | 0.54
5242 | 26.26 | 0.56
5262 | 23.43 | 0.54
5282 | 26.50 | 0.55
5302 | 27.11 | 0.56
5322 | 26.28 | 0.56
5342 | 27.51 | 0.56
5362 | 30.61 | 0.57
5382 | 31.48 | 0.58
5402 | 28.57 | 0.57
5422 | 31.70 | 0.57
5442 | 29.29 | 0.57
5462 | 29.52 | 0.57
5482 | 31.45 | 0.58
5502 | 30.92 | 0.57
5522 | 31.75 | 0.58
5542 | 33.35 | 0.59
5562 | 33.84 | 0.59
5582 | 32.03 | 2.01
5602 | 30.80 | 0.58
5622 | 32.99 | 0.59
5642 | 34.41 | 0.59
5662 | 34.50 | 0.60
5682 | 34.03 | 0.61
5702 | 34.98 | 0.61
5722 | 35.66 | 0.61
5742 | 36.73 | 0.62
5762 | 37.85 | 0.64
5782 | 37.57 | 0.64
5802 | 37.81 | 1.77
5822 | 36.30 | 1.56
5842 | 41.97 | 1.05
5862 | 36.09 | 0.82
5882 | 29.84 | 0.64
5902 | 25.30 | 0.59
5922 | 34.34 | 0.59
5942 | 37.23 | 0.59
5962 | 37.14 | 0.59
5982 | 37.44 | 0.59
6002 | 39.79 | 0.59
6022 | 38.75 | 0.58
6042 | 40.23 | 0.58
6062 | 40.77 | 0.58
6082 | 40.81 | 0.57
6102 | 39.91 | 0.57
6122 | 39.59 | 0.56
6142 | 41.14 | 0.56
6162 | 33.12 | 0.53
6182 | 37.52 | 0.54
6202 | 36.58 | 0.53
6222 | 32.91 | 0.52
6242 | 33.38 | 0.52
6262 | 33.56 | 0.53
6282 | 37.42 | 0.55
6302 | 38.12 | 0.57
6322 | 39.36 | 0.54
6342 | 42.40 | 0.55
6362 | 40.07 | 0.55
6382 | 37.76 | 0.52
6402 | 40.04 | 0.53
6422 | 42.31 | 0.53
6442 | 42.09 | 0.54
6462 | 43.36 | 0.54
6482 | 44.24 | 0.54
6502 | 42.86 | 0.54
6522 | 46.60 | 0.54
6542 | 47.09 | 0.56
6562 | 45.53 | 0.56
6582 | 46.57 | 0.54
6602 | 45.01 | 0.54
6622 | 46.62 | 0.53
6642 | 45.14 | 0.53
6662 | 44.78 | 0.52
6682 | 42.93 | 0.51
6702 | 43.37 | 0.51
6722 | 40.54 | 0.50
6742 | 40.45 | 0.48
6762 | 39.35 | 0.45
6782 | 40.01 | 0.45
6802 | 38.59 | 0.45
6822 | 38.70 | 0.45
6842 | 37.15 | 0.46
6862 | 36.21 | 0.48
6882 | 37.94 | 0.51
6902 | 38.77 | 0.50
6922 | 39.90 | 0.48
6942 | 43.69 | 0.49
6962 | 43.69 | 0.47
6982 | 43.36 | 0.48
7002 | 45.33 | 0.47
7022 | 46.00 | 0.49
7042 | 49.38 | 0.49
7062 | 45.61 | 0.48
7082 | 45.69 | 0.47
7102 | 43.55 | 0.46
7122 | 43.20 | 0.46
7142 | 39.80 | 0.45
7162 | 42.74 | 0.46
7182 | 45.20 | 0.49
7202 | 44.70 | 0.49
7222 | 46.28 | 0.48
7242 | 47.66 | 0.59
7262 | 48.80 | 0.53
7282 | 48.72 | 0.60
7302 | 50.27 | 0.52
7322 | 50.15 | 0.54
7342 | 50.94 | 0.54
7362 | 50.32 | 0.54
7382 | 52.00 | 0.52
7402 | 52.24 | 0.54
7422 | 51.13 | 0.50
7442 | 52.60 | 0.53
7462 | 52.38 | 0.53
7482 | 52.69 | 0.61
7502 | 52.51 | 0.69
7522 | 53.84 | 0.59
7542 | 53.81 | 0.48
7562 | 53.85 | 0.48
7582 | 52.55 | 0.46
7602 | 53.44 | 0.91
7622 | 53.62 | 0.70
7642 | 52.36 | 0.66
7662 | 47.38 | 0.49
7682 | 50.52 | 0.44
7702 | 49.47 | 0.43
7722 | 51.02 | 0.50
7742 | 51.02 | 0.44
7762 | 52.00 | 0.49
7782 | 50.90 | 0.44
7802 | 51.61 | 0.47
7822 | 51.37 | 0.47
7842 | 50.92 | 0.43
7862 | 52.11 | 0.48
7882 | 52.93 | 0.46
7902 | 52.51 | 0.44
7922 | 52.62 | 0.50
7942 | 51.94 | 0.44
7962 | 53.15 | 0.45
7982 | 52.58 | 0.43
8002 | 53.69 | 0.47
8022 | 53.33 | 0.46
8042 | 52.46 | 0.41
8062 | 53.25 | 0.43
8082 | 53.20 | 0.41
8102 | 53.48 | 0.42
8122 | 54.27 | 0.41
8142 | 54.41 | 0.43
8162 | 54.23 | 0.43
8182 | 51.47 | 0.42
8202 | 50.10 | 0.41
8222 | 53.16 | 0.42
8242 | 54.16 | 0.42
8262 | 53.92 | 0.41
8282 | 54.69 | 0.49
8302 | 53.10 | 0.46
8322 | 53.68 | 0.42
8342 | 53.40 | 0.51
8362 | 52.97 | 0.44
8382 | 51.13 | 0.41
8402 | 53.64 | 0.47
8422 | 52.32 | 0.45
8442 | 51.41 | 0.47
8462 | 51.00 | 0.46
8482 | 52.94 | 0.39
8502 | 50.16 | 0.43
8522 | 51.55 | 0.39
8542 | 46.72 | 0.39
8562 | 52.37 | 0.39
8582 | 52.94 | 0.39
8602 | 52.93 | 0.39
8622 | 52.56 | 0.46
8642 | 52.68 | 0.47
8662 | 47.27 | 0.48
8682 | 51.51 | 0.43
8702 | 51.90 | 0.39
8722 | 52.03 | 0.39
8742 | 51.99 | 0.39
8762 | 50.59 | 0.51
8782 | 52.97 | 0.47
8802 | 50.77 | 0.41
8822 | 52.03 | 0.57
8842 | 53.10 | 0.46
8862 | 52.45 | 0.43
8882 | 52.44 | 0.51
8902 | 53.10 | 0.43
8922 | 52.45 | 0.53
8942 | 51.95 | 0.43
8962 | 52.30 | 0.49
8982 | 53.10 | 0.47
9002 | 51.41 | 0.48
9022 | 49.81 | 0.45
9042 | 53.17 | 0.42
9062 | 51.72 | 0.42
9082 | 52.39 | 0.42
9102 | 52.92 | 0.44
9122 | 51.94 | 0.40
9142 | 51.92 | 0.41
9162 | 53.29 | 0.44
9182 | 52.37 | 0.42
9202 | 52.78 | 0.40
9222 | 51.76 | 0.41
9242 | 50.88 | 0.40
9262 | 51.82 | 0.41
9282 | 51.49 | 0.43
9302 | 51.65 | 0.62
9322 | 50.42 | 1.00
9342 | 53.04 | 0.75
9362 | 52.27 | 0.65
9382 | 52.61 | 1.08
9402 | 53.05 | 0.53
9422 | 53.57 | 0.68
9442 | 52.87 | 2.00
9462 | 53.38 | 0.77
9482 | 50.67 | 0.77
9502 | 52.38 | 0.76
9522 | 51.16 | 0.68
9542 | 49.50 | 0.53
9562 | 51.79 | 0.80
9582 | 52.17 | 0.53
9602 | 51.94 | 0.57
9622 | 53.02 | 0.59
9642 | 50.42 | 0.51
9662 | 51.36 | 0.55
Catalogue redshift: 0.000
